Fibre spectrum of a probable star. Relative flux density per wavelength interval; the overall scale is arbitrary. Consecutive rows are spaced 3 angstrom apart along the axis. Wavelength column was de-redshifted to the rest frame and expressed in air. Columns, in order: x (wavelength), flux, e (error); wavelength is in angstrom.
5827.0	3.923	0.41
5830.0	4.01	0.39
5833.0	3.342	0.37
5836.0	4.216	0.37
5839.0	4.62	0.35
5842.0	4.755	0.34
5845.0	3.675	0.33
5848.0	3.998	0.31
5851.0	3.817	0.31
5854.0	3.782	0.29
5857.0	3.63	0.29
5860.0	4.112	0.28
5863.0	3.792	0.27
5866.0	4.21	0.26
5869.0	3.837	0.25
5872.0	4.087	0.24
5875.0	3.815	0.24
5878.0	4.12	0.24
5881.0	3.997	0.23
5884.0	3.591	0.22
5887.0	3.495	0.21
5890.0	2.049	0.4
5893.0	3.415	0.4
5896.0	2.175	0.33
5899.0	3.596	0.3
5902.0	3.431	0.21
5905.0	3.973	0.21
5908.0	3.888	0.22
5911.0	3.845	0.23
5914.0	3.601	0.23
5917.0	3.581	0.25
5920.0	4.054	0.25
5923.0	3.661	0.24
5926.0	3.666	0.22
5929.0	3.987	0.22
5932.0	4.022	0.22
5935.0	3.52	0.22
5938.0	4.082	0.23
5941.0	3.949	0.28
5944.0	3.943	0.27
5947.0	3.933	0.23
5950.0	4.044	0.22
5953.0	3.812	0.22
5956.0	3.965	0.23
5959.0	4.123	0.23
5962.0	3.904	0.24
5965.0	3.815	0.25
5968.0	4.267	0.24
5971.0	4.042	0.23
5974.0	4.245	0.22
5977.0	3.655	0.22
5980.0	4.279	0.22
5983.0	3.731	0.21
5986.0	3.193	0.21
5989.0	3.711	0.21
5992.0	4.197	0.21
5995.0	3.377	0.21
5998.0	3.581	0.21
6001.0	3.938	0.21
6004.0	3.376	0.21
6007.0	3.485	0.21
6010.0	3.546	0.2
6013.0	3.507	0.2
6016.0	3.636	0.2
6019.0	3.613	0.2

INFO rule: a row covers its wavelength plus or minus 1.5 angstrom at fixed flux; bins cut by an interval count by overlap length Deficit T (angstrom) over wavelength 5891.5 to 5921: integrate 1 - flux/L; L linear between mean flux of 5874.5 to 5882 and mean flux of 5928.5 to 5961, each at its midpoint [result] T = 3.2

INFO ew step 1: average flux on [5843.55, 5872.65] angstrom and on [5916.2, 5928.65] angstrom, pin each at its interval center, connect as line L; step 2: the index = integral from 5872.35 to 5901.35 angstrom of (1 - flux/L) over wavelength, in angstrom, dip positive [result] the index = 3.37 angstrom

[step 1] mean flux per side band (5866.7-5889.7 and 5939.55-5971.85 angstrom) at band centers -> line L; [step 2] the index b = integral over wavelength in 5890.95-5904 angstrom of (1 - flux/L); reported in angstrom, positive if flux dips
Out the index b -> 2.3 angstrom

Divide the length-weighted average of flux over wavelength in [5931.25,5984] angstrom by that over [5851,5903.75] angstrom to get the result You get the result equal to 1.1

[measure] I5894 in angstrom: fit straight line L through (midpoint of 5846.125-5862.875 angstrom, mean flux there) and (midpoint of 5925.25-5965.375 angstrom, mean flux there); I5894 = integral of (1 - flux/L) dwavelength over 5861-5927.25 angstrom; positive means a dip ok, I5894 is 4.3 angstrom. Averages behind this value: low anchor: 3.86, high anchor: 3.92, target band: 3.63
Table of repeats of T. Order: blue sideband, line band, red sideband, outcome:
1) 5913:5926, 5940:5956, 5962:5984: -0.3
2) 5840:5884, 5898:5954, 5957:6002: 1.3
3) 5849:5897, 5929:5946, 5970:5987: -0.6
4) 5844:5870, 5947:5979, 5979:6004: -2.0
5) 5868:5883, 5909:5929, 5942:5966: 1.0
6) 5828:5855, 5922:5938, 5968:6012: 0.3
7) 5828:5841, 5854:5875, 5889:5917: -0.9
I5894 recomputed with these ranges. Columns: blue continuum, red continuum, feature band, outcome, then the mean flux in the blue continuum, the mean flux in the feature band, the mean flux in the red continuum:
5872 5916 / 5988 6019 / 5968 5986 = -1.70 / 3.52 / 3.95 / 3.63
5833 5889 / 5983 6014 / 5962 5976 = -1.46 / 3.94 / 4.06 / 3.6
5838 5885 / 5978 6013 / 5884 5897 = 3.38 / 3.99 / 2.9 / 3.67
